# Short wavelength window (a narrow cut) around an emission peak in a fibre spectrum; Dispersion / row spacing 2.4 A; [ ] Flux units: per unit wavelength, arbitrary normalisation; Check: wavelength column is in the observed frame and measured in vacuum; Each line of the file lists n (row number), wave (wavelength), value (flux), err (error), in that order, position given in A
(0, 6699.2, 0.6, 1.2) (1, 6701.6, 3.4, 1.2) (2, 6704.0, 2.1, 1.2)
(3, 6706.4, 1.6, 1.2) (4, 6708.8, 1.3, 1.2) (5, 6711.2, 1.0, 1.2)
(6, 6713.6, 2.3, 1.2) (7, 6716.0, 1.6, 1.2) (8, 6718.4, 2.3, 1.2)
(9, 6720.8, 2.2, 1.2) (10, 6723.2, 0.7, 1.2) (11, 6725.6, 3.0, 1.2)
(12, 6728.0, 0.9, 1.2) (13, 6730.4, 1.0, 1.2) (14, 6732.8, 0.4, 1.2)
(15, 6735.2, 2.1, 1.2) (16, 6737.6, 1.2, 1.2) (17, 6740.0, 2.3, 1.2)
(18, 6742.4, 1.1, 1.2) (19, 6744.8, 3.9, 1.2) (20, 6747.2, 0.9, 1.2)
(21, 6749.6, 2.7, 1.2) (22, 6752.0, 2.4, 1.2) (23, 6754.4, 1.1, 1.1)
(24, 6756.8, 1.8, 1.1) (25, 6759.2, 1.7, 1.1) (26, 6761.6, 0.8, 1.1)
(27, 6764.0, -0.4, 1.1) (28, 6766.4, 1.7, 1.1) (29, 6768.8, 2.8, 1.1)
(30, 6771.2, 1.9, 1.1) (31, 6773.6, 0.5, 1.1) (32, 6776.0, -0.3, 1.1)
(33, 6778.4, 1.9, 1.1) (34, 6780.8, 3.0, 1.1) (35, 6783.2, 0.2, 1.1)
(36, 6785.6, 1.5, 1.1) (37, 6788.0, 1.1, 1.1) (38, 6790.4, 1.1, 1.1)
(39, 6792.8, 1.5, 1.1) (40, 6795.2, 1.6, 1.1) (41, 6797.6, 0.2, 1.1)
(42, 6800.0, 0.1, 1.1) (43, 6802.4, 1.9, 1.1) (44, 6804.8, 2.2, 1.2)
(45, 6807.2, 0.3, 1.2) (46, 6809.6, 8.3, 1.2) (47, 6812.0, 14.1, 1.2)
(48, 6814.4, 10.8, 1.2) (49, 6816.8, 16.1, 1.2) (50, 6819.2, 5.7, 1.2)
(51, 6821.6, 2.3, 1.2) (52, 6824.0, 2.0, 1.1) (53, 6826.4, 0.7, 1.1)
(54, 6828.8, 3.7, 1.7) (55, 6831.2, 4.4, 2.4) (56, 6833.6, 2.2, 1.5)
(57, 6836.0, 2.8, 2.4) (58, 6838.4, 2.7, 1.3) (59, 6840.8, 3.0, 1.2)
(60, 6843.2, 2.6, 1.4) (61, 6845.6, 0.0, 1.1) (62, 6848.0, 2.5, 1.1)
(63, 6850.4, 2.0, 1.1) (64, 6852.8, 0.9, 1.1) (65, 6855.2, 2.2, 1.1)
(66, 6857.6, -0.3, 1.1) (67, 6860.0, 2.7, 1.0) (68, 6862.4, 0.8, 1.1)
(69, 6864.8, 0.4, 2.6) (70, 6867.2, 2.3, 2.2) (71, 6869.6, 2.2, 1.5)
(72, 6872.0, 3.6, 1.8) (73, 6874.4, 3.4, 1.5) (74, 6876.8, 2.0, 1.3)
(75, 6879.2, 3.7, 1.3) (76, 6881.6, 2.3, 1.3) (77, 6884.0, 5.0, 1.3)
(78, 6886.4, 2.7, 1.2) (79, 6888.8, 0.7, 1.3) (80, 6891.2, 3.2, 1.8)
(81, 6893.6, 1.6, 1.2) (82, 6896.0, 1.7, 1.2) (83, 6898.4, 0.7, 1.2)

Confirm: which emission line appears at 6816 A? [O II]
